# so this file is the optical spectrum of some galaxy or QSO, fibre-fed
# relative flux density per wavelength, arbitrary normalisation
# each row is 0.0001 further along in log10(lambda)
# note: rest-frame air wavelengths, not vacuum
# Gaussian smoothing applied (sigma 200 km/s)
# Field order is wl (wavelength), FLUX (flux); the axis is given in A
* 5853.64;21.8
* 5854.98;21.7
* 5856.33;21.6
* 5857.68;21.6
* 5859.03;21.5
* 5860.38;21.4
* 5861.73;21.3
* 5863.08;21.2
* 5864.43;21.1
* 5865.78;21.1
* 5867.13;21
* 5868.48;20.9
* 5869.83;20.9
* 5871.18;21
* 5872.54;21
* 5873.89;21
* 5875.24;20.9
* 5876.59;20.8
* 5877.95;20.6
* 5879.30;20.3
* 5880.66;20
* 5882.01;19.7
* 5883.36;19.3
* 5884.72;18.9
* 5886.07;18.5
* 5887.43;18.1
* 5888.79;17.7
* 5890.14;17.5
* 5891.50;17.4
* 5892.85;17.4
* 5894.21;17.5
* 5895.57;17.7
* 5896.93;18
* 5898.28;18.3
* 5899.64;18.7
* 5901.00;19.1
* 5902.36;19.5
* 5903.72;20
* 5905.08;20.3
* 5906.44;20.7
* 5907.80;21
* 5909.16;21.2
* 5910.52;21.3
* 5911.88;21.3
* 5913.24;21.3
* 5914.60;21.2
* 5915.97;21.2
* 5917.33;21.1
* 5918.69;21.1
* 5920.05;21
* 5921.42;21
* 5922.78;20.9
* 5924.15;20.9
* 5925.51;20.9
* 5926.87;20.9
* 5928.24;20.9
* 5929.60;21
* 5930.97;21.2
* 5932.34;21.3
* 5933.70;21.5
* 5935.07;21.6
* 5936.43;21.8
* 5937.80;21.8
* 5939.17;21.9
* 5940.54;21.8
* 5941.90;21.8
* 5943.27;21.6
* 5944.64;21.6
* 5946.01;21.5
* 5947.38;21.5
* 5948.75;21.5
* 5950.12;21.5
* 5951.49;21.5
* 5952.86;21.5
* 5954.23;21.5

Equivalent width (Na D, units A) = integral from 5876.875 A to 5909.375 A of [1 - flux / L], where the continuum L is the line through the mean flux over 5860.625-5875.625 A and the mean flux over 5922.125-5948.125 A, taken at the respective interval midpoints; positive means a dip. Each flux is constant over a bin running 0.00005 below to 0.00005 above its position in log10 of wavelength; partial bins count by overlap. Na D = 3.3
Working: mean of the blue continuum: 21.1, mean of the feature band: 19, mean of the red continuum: 21.4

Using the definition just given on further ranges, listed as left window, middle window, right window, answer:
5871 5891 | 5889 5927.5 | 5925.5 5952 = 1.1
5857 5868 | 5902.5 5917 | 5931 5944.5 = 0.4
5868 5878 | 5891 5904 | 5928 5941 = 1.7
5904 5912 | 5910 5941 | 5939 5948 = 0.0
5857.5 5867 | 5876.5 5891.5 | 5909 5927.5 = 1.5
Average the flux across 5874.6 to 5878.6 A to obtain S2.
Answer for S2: 20.7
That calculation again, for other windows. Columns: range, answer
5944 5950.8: 21.5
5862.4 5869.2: 21.1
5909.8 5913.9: 21.3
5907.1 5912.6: 21.2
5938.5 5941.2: 21.8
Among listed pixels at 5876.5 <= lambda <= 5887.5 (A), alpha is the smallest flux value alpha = 18.1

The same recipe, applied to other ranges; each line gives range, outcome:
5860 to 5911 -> 17.4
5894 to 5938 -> 17.5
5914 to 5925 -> 20.9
